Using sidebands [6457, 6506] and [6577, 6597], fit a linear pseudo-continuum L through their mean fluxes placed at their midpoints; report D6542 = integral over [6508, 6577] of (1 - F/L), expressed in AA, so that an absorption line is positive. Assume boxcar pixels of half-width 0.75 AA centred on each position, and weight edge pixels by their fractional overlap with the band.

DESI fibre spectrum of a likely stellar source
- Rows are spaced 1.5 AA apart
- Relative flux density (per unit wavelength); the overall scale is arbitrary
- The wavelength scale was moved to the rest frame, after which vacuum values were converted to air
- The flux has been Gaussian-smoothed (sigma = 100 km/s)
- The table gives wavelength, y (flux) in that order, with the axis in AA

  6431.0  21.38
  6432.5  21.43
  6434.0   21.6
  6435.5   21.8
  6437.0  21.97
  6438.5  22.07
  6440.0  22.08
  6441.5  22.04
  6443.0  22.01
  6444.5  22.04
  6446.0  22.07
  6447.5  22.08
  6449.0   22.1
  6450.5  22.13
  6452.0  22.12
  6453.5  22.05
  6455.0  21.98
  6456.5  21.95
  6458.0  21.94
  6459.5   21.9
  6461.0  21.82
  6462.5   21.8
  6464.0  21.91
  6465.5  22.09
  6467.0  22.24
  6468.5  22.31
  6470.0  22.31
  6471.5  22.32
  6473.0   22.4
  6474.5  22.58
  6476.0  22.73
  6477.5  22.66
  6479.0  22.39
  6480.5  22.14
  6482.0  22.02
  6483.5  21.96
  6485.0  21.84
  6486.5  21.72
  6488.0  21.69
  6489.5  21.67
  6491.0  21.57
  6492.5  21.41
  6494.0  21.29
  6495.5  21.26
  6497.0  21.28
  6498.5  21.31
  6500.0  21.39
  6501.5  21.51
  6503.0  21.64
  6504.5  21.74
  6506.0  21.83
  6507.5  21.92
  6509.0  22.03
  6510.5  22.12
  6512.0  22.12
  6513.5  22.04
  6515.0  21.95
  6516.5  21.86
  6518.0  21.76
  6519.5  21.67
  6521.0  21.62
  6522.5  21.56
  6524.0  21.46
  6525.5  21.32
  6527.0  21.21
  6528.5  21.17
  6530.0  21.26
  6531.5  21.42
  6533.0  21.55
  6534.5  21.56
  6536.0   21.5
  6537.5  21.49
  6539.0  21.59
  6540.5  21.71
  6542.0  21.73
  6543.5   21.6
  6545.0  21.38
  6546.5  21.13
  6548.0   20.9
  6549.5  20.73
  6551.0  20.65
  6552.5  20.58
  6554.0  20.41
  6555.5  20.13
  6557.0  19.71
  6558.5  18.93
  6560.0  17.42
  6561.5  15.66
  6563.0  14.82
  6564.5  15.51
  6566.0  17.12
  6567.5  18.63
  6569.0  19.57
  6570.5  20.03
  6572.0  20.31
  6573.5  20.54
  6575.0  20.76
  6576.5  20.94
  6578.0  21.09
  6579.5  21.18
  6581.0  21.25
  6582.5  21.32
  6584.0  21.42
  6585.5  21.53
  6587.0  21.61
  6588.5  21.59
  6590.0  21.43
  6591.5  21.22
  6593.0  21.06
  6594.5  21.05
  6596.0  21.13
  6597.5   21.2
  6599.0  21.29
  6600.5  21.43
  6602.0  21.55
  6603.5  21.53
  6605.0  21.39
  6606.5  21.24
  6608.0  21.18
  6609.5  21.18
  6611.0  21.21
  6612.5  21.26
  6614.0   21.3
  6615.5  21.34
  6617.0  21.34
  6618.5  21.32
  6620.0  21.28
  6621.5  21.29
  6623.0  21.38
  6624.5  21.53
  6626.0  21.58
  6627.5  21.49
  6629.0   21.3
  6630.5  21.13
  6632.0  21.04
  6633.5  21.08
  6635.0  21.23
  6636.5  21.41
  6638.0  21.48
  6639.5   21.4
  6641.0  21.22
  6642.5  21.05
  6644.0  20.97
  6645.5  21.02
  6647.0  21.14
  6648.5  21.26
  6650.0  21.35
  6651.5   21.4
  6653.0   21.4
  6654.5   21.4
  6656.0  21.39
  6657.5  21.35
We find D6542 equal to 3.2 AA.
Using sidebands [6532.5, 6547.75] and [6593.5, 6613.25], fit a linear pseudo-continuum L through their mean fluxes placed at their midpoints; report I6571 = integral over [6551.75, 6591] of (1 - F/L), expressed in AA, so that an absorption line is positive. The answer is 2.99 AA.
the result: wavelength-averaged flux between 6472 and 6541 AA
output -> 21.7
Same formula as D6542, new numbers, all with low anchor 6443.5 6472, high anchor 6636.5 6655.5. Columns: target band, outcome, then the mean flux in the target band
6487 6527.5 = 0.4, 21.6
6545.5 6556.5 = 0.5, 20.6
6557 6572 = 2.7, 17.8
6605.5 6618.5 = 0.1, 21.3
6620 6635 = 0.0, 21.3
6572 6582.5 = 0.3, 20.9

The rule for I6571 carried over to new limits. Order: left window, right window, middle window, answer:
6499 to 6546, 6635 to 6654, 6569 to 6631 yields 0.5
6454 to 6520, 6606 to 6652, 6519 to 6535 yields 0.2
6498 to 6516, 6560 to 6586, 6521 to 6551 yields -0.9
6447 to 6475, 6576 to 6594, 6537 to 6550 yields 0.1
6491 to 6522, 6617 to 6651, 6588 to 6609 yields 0.1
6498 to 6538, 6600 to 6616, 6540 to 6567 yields 2.6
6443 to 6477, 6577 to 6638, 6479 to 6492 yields 0.1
